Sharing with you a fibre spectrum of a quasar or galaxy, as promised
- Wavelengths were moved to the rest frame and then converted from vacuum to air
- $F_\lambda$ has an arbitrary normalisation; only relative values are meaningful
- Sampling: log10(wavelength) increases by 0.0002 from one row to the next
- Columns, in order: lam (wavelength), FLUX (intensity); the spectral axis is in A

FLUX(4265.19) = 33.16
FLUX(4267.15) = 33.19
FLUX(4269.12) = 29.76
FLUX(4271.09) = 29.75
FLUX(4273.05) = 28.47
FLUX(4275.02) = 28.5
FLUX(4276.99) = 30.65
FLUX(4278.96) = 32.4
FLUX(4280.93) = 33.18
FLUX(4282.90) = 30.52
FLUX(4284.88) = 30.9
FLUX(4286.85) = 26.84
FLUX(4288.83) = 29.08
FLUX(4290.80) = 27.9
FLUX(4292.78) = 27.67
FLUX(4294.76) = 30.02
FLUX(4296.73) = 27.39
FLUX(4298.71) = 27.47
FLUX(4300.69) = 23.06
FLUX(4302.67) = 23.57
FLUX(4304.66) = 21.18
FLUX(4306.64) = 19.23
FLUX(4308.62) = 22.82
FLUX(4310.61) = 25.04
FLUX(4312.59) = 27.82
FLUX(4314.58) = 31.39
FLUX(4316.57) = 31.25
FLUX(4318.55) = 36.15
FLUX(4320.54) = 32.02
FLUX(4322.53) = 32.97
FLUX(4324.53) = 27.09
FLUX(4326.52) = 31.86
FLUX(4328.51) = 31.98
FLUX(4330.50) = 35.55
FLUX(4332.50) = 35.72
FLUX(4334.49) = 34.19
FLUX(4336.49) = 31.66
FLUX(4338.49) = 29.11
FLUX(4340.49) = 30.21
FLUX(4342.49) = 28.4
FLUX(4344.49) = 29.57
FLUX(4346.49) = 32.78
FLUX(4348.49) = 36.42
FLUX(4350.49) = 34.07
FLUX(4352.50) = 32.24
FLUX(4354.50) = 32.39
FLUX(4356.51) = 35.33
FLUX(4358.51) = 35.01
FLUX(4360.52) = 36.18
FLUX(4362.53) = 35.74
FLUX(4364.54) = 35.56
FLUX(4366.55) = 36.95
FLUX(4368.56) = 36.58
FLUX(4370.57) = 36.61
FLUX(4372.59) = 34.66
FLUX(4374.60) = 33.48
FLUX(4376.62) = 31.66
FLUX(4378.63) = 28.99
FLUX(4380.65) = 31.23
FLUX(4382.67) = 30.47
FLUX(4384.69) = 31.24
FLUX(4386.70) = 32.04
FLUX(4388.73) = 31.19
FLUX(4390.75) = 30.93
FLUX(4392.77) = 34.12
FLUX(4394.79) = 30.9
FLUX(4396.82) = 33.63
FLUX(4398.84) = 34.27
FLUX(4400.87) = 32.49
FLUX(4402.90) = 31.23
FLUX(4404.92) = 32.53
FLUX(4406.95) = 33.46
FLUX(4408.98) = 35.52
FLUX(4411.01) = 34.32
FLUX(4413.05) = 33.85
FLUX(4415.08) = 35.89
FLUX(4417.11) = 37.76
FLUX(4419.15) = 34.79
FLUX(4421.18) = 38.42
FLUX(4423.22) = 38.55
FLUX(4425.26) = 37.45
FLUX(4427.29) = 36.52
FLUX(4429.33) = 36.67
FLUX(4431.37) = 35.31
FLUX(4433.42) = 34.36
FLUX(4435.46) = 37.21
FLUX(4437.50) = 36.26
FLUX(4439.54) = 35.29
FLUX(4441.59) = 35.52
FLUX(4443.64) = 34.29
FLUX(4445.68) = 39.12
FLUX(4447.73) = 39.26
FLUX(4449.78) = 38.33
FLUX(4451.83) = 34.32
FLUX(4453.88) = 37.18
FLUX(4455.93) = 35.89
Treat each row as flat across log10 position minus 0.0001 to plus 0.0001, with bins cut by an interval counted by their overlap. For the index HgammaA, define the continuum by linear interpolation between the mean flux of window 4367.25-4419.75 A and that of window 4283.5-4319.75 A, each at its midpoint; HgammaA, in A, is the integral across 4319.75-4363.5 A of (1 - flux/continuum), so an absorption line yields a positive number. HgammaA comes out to -4.3 A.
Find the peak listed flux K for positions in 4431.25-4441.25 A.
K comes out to 37.21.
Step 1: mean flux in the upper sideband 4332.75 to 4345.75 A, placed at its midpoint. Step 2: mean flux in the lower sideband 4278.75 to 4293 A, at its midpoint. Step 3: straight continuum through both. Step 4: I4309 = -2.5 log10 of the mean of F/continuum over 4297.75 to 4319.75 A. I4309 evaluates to 0.151 mag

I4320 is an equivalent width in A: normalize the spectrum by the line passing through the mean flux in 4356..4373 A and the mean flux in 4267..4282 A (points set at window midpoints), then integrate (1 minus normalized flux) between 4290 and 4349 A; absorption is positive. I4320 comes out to 7.0 A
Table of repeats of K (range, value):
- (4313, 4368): 36.95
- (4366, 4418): 37.76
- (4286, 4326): 36.15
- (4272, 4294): 33.18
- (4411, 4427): 38.55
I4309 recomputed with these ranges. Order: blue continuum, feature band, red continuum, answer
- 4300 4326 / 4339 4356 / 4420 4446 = -0.072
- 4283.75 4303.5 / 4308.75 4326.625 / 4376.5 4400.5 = -0.060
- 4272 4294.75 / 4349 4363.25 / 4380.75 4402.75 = -0.106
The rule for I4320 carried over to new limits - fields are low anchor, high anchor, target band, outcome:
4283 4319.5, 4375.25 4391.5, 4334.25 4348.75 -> -1.0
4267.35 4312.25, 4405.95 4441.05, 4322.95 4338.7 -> -1.1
